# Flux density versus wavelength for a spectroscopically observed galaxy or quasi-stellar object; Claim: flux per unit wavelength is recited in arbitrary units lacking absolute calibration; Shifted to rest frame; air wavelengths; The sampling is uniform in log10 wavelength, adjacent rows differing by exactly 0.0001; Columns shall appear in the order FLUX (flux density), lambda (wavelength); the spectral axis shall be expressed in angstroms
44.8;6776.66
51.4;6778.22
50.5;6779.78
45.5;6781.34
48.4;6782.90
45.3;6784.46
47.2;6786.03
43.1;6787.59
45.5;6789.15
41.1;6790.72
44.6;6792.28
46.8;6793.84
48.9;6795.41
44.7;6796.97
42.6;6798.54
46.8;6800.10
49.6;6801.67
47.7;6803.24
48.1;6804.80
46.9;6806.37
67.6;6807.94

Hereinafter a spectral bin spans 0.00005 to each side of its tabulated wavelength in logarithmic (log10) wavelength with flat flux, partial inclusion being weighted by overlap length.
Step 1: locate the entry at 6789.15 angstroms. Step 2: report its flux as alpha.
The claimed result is 45.5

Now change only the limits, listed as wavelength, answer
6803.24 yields 47.7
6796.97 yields 44.7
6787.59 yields 43.1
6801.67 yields 49.6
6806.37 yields 46.9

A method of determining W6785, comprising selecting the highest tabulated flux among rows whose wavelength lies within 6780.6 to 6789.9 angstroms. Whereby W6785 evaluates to 48.4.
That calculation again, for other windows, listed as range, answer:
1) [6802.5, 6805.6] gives 48.1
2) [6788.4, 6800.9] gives 48.9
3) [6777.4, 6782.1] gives 51.4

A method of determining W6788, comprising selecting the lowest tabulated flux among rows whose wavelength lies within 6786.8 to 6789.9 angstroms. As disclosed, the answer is 43.1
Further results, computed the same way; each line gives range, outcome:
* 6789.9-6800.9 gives 41.1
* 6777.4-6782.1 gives 45.5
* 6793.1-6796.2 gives 46.8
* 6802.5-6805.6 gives 47.7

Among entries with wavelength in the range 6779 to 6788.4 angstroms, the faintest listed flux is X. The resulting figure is 43.1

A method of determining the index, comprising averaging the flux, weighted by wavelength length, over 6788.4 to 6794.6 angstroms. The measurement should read 44.5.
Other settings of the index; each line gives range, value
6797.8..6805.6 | 47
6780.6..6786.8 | 46.6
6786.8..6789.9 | 44.4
